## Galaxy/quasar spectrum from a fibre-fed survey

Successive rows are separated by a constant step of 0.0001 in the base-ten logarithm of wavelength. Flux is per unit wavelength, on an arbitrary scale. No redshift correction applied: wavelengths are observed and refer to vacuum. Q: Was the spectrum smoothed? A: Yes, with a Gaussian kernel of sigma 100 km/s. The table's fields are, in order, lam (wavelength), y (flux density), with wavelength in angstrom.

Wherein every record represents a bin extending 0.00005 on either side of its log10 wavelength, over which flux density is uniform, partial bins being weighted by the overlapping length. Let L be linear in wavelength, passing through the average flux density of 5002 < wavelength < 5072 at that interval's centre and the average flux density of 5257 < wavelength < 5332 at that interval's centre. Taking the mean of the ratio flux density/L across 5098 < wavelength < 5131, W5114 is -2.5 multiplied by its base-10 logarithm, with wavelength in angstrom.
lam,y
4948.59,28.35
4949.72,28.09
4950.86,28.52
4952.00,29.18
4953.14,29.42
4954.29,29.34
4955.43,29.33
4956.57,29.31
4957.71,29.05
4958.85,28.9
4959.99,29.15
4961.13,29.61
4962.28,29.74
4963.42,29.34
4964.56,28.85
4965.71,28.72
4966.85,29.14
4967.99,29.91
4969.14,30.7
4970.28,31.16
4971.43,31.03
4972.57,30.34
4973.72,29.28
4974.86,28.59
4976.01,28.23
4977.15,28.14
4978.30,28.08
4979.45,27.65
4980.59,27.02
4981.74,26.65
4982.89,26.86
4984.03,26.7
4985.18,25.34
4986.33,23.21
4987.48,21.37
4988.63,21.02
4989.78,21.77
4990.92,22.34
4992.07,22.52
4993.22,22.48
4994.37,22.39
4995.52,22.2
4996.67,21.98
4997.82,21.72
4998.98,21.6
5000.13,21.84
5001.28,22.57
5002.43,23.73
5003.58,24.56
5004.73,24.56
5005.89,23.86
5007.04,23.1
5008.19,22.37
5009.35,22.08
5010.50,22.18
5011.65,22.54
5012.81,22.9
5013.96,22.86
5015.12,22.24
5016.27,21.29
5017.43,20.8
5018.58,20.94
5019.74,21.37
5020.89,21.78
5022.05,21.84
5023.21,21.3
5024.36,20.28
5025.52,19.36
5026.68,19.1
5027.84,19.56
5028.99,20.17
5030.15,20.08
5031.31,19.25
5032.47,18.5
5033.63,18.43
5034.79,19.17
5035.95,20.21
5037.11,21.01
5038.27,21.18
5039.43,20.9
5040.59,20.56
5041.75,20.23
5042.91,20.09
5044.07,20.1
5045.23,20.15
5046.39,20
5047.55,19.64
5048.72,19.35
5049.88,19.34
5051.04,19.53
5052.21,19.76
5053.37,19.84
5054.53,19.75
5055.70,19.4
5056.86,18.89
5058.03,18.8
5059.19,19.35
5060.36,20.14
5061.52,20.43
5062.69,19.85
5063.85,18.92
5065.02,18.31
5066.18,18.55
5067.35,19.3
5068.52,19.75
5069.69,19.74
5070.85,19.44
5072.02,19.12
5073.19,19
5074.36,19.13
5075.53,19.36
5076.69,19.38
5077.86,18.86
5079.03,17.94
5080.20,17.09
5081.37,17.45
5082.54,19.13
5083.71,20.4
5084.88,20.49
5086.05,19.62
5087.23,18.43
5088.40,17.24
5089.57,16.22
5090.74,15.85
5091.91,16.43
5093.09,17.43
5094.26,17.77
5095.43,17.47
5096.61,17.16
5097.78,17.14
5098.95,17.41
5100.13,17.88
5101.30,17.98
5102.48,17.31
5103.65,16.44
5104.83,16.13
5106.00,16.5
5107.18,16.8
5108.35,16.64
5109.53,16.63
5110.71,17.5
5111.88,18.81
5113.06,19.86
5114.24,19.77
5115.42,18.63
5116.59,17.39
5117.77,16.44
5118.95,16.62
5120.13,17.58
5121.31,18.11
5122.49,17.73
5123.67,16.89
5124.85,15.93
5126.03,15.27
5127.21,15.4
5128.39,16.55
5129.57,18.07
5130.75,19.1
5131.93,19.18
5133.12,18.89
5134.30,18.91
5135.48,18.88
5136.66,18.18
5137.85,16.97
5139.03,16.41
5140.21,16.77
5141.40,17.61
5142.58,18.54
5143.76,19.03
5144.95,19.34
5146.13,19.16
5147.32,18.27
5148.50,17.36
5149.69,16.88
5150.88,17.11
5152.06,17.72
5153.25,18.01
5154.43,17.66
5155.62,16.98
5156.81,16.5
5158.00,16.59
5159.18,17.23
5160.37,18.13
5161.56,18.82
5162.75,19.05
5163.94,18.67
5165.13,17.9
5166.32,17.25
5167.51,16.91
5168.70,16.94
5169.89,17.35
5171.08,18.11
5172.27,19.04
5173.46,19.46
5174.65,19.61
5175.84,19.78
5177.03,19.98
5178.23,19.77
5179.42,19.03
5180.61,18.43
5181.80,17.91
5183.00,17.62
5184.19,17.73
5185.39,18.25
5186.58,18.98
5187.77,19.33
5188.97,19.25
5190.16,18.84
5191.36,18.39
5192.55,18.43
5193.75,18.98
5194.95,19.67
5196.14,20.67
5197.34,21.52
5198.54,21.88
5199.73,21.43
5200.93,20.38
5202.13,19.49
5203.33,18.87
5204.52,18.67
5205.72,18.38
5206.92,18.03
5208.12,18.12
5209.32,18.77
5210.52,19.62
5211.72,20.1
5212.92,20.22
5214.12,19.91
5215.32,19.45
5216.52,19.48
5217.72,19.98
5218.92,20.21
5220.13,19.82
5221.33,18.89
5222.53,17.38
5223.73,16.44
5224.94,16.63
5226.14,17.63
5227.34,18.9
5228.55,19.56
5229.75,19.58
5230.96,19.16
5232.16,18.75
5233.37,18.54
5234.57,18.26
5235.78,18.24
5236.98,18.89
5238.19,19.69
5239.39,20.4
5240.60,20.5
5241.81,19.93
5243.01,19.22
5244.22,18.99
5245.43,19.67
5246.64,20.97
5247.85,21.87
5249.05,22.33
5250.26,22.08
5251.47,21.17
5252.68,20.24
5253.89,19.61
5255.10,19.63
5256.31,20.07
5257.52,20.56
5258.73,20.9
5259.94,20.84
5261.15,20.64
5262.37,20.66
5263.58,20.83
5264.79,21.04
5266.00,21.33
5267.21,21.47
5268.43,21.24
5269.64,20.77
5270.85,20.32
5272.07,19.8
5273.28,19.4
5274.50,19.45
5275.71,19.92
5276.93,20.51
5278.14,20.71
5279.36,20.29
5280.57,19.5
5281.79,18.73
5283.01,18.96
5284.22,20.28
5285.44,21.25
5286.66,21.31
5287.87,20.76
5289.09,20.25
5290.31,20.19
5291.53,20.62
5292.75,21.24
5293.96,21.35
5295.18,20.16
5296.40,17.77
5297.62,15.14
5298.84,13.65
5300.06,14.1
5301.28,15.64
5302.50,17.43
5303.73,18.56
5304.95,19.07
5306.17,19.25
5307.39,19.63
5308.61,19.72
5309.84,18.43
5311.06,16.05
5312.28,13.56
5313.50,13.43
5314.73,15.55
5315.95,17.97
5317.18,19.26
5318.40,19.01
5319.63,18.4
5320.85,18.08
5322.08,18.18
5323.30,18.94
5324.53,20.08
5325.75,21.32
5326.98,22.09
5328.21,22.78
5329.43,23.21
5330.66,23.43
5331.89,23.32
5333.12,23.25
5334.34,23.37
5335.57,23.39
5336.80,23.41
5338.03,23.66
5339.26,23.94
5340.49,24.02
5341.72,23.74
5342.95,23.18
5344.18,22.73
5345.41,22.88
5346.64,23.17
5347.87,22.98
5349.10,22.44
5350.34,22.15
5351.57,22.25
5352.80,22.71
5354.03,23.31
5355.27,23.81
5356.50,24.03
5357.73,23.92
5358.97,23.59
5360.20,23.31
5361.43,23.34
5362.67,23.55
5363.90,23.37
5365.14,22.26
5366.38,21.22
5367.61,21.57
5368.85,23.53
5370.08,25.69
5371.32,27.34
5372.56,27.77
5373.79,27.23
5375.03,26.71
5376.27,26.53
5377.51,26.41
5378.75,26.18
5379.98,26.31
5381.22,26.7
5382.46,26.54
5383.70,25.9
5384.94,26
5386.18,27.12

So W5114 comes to 0.167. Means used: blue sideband 20.5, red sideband 19.5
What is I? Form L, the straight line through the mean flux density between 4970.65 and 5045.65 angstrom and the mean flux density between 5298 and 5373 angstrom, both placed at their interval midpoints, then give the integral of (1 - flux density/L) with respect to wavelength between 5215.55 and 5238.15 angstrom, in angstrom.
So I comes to 3.1 angstrom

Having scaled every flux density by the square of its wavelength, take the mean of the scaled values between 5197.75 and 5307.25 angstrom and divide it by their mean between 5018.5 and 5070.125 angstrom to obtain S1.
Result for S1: 1.07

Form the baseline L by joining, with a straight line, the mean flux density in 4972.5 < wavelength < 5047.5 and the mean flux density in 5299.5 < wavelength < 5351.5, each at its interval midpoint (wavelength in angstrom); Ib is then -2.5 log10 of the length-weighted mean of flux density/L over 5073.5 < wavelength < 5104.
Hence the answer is 0.22 mag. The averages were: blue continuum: 22.5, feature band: 18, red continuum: 20.4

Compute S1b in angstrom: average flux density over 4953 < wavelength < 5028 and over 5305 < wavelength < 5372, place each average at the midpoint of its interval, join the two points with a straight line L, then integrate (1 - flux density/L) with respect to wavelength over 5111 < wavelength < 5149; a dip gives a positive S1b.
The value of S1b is 9.28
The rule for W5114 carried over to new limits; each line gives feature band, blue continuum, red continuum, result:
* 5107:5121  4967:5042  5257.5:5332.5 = 0.22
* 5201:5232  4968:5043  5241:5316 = 0.07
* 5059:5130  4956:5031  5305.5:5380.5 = 0.31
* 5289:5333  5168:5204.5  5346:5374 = 0.19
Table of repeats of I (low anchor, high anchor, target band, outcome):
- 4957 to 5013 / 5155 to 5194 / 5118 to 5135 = 2.3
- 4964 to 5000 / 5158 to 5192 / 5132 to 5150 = 1.5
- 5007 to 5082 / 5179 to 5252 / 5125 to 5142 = 1.8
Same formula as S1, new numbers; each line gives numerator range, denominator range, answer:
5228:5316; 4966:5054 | 0.94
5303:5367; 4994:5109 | 1.21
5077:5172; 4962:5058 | 0.81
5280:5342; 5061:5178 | 1.18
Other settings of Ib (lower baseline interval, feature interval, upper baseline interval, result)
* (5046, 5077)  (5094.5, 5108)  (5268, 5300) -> 0.14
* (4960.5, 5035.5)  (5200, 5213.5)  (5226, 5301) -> 0.08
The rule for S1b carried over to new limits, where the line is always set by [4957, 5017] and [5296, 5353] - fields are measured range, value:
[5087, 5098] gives 3.11 angstrom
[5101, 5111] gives 2.86 angstrom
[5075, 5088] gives 2.76 angstrom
